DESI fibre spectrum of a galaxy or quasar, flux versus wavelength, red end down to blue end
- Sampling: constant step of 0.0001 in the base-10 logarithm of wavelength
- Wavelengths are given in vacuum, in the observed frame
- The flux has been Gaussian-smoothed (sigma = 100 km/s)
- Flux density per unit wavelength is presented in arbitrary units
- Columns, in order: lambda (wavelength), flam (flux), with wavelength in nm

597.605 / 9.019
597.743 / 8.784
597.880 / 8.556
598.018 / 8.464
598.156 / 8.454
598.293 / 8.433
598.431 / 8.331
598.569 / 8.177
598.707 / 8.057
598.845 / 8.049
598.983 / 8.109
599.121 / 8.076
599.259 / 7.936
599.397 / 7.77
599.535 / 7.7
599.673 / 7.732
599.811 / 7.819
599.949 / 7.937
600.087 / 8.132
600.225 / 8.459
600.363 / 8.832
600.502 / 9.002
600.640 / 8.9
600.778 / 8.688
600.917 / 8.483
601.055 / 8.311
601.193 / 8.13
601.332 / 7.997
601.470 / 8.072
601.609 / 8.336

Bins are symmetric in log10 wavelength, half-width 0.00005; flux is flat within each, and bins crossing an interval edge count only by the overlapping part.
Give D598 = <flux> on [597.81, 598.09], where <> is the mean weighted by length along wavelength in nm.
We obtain 8.51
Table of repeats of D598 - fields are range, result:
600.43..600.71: 8.94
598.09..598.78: 8.29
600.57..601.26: 8.51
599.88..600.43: 8.35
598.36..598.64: 8.24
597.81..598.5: 8.45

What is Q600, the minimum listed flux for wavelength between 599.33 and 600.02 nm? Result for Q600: 7.7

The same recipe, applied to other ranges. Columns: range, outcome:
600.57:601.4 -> 7.997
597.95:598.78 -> 8.057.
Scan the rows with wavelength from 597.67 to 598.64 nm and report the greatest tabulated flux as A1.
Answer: 8.784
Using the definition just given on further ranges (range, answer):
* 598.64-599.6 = 8.109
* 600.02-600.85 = 9.002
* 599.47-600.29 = 8.459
